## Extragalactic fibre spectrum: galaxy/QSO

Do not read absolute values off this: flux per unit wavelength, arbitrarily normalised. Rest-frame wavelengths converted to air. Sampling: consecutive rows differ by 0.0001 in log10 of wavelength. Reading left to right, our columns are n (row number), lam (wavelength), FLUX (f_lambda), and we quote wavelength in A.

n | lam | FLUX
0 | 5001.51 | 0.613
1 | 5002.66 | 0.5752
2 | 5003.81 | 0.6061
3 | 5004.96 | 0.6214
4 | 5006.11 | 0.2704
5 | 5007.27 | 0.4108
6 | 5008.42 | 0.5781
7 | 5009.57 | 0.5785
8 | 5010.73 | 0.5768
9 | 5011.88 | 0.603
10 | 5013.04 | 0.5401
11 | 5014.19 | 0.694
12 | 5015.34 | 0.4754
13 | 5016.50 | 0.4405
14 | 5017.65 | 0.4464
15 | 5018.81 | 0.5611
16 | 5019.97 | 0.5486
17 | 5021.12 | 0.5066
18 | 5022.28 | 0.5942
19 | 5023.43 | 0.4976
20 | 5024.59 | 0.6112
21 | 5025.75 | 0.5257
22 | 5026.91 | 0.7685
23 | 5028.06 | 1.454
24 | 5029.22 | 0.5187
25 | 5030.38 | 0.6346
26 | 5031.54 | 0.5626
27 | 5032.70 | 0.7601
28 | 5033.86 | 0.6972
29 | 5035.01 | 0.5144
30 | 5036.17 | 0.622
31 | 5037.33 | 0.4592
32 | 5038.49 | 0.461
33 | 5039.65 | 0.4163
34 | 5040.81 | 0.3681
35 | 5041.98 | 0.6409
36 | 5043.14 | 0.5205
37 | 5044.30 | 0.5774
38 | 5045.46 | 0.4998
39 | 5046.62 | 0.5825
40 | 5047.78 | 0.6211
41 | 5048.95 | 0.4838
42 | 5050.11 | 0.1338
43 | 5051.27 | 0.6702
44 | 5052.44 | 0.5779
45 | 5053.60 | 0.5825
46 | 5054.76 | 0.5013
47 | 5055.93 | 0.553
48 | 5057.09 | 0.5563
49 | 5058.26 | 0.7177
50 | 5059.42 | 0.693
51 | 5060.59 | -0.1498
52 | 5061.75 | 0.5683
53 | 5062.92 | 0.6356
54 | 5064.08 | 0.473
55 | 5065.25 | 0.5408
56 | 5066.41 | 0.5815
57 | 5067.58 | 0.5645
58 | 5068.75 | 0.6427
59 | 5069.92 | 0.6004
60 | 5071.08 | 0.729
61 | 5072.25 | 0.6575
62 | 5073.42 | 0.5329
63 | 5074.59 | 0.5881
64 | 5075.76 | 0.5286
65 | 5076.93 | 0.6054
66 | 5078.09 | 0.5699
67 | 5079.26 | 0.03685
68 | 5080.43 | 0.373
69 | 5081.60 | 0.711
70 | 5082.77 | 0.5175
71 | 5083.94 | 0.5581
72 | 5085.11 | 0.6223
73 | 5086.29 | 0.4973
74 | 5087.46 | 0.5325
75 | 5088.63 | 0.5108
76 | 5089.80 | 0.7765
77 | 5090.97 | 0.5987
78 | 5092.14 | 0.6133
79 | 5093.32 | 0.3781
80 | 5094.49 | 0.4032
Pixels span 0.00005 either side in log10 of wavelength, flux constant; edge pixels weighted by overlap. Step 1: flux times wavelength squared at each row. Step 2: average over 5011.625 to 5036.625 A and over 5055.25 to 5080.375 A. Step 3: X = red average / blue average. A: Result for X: 0.9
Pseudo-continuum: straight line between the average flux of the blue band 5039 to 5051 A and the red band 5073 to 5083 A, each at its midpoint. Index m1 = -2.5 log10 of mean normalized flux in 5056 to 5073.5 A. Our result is -0.13 mag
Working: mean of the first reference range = 0.489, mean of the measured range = 0.557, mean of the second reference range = 0.495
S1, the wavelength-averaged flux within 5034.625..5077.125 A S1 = 0.536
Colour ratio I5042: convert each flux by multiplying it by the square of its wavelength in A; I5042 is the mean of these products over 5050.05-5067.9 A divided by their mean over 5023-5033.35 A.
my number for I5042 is 0.7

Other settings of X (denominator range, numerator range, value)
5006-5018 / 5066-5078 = 1.18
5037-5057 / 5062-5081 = 1.07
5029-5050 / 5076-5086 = 0.94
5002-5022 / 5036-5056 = 0.97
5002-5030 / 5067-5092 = 0.98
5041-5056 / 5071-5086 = 1.02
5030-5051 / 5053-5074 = 1.05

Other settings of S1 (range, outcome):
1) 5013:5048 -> 0.585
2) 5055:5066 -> 0.511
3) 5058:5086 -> 0.535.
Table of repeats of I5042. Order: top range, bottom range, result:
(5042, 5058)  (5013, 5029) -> 0.87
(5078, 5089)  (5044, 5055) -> 0.95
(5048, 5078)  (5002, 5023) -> 1.04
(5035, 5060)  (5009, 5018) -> 0.99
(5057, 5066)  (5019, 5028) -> 0.81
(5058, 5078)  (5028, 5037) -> 0.84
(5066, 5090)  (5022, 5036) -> 0.83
